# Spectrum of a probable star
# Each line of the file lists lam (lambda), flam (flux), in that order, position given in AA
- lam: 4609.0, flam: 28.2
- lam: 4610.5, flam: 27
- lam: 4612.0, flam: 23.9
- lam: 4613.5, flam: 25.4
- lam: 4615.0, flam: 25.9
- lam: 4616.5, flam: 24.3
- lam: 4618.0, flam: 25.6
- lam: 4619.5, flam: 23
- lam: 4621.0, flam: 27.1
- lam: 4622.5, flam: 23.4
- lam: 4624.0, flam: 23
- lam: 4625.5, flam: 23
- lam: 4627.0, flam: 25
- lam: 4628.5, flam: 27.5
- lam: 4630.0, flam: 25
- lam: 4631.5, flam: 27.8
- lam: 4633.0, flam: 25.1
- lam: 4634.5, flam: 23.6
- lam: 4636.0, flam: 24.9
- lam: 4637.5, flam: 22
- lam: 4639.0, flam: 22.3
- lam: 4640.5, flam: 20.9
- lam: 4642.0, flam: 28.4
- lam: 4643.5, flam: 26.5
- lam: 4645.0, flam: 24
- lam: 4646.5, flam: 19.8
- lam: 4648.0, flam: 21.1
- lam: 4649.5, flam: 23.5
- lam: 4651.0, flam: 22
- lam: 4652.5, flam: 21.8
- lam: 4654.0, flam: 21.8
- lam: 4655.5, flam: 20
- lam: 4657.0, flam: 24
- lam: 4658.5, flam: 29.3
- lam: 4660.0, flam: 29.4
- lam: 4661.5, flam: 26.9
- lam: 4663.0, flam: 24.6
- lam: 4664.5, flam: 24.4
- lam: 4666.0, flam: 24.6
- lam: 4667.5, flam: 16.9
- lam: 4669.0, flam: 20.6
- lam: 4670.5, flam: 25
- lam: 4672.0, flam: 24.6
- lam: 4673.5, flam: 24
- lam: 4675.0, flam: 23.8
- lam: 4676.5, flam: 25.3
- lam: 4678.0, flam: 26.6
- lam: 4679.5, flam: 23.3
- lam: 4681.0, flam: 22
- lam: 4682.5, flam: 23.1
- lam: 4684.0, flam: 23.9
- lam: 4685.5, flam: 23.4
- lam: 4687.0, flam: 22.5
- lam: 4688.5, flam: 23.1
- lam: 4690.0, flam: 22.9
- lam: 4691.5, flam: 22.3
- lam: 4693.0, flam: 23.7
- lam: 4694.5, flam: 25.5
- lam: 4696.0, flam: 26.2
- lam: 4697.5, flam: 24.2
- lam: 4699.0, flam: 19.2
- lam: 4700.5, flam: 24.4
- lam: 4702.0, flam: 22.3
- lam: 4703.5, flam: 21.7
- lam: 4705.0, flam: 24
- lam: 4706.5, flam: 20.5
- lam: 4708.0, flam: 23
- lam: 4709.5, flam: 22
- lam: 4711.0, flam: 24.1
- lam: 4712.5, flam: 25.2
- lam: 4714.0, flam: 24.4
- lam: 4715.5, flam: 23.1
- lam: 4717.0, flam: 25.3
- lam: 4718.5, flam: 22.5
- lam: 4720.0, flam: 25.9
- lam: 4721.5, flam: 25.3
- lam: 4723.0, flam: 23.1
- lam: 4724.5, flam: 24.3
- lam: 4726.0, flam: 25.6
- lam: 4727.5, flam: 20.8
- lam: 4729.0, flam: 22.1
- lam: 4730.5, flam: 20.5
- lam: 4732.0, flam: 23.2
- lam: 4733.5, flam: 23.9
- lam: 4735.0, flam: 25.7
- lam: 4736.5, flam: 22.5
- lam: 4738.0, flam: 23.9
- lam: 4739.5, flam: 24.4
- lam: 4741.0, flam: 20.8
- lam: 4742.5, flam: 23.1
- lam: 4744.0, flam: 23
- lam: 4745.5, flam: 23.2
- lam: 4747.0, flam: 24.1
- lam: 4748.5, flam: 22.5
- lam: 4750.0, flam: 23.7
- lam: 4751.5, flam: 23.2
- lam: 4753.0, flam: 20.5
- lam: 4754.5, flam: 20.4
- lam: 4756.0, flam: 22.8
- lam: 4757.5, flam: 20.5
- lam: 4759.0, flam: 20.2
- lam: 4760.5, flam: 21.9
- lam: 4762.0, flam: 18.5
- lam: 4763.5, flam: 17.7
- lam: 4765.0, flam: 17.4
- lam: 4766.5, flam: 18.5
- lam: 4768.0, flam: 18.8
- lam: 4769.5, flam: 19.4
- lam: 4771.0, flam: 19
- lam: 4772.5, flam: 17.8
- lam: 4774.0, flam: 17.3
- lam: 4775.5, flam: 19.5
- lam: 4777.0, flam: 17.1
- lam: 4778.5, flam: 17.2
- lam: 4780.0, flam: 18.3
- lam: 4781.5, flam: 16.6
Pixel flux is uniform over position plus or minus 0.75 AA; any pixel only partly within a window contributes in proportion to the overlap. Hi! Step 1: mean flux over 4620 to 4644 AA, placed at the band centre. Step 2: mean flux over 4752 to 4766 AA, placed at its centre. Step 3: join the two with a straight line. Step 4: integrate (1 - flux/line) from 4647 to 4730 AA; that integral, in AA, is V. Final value -3.50 AA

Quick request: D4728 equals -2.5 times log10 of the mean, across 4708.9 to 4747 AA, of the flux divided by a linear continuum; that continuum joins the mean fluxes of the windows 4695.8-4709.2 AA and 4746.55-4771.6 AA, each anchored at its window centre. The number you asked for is -0.09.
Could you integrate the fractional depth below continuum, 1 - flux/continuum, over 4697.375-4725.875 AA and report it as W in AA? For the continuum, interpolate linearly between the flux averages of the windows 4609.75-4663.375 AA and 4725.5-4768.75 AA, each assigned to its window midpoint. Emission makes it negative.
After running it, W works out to -0.99 AA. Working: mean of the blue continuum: 24.4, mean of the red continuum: 21.8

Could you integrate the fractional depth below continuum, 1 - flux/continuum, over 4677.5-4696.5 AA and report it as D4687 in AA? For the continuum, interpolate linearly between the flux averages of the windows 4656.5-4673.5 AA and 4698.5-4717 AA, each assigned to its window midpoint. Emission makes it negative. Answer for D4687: 0.1 AA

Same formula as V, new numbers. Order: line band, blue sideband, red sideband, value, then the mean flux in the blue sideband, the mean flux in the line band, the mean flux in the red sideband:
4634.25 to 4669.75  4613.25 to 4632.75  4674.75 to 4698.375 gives 1.5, 25.1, 23.5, 23.8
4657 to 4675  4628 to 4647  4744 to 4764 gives -0.6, 24.5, 24.5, 21.6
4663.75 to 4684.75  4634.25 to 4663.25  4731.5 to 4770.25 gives -0.1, 23.8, 23.4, 21.7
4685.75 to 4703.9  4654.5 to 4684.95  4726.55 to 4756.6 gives 0.3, 24.1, 23.2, 22.7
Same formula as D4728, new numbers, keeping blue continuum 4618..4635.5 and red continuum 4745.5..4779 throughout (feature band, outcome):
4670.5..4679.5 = -0.07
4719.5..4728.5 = -0.13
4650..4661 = -0.01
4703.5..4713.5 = -0.05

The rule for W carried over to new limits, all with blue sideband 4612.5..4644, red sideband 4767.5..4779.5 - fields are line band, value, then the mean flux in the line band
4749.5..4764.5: -1.45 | 20.8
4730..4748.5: -3.20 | 23.2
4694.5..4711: -1.18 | 22.9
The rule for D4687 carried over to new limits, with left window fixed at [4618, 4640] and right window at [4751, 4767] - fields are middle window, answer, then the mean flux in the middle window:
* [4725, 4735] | -0.88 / 22.9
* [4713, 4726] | -1.75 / 24.3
